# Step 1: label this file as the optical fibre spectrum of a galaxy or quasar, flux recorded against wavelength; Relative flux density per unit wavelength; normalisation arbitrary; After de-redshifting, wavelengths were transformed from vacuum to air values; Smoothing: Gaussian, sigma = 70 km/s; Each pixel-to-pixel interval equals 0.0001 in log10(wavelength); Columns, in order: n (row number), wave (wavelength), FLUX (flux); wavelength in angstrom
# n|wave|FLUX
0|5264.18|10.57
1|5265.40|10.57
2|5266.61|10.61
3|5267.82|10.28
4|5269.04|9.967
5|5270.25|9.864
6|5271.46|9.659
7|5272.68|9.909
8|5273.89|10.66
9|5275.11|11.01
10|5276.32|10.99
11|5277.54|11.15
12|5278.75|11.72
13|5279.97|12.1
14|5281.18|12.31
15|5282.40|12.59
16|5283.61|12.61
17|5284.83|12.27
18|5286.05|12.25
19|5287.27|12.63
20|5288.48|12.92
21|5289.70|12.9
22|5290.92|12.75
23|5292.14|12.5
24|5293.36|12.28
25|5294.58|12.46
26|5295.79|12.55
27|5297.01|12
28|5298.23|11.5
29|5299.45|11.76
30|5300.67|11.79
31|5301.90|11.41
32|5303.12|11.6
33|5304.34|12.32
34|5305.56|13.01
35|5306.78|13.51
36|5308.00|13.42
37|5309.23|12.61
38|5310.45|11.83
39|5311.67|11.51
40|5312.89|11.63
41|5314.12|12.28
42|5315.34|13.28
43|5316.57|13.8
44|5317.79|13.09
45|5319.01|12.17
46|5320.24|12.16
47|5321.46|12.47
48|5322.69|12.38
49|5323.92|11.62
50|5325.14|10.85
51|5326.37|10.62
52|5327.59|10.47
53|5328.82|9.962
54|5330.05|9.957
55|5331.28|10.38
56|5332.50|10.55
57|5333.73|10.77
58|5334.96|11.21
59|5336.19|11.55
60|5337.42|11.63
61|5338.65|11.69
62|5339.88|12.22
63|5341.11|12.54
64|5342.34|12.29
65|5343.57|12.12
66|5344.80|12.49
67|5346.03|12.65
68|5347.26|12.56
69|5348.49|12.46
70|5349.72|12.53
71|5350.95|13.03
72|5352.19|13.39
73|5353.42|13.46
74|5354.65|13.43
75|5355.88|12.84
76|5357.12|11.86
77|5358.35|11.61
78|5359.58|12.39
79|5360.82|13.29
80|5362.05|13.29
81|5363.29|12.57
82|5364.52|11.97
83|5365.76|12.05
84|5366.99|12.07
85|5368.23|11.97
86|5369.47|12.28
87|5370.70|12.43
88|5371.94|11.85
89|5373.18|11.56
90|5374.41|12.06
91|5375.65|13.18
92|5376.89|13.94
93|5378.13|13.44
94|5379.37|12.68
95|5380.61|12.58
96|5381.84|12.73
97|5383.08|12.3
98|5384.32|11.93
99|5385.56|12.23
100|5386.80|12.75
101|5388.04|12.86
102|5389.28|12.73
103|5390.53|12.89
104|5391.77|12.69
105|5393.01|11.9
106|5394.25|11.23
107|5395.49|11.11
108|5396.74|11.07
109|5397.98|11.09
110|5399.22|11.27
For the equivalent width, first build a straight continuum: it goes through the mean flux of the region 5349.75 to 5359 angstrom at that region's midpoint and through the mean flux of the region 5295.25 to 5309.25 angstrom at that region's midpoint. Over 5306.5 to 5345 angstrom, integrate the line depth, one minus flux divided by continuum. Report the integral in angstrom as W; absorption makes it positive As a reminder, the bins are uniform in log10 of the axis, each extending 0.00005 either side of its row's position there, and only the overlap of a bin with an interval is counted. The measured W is 2.08 angstrom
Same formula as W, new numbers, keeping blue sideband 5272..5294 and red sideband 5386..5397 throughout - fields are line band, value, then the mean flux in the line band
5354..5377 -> -0.6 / 12.4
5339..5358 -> -0.9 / 12.6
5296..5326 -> -0.6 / 12.2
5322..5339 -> 1.5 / 11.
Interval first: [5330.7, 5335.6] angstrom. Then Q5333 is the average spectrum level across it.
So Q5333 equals 10.7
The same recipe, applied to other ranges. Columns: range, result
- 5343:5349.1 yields 12.5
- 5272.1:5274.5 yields 10.3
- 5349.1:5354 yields 13.1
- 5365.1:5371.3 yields 12.2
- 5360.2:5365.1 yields 12.8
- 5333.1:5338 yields 11.3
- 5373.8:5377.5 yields 13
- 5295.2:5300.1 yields 11.9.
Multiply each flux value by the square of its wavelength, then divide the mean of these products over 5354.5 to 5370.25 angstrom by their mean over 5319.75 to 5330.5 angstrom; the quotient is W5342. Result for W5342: 1.1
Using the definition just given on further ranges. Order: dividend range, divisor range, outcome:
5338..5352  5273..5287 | 1.08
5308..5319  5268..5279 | 1.21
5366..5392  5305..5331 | 1.07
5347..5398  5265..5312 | 1.09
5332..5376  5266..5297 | 1.08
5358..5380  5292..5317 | 1.04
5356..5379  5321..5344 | 1.11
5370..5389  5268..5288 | 1.15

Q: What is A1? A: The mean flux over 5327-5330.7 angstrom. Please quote 10.1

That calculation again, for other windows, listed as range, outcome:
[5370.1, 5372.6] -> 12.1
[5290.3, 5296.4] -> 12.5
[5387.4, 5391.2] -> 12.8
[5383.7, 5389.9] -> 12.5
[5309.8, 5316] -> 12.1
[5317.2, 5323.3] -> 12.5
